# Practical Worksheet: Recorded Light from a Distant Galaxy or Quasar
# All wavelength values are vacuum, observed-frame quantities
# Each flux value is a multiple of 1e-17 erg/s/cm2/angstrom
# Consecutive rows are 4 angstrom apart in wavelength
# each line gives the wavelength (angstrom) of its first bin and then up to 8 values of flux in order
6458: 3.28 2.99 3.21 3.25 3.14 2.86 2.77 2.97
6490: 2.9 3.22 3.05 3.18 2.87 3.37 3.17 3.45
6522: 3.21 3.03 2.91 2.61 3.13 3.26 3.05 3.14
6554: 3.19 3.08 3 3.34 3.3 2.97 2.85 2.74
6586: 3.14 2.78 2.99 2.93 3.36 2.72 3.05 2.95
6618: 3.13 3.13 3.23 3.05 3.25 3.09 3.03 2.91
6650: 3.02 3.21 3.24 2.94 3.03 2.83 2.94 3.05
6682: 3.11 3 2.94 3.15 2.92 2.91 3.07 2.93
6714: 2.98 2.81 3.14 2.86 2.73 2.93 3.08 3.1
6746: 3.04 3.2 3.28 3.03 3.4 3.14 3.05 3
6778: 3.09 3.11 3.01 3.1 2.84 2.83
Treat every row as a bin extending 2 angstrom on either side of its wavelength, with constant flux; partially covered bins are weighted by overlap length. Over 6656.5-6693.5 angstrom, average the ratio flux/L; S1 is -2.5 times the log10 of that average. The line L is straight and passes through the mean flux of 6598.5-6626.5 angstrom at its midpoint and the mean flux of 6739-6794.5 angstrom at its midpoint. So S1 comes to 0.03 mag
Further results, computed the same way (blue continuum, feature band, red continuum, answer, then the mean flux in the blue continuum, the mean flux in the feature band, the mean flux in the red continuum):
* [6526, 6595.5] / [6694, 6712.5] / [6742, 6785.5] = 0.04 mag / 3.03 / 2.98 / 3.13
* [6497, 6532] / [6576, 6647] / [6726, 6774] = 0.03 mag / 3.14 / 3.02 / 3.08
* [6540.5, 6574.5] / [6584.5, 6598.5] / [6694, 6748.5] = 0.06 mag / 3.15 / 2.96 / 2.97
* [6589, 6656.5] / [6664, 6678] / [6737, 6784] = 0.05 mag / 3.05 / 2.95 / 3.13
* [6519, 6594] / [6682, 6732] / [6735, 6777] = 0.05 mag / 3.04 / 2.96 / 3.13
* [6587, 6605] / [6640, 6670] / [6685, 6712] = -0.02 mag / 3.01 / 3.04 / 2.99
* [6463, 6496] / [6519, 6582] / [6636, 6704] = -0.01 mag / 3.04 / 3.07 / 3.02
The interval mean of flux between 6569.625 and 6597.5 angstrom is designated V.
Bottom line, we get 2.95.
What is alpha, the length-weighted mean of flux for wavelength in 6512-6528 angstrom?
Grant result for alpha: 3.21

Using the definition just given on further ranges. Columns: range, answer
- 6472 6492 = 2.93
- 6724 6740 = 2.9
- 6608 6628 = 3.1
